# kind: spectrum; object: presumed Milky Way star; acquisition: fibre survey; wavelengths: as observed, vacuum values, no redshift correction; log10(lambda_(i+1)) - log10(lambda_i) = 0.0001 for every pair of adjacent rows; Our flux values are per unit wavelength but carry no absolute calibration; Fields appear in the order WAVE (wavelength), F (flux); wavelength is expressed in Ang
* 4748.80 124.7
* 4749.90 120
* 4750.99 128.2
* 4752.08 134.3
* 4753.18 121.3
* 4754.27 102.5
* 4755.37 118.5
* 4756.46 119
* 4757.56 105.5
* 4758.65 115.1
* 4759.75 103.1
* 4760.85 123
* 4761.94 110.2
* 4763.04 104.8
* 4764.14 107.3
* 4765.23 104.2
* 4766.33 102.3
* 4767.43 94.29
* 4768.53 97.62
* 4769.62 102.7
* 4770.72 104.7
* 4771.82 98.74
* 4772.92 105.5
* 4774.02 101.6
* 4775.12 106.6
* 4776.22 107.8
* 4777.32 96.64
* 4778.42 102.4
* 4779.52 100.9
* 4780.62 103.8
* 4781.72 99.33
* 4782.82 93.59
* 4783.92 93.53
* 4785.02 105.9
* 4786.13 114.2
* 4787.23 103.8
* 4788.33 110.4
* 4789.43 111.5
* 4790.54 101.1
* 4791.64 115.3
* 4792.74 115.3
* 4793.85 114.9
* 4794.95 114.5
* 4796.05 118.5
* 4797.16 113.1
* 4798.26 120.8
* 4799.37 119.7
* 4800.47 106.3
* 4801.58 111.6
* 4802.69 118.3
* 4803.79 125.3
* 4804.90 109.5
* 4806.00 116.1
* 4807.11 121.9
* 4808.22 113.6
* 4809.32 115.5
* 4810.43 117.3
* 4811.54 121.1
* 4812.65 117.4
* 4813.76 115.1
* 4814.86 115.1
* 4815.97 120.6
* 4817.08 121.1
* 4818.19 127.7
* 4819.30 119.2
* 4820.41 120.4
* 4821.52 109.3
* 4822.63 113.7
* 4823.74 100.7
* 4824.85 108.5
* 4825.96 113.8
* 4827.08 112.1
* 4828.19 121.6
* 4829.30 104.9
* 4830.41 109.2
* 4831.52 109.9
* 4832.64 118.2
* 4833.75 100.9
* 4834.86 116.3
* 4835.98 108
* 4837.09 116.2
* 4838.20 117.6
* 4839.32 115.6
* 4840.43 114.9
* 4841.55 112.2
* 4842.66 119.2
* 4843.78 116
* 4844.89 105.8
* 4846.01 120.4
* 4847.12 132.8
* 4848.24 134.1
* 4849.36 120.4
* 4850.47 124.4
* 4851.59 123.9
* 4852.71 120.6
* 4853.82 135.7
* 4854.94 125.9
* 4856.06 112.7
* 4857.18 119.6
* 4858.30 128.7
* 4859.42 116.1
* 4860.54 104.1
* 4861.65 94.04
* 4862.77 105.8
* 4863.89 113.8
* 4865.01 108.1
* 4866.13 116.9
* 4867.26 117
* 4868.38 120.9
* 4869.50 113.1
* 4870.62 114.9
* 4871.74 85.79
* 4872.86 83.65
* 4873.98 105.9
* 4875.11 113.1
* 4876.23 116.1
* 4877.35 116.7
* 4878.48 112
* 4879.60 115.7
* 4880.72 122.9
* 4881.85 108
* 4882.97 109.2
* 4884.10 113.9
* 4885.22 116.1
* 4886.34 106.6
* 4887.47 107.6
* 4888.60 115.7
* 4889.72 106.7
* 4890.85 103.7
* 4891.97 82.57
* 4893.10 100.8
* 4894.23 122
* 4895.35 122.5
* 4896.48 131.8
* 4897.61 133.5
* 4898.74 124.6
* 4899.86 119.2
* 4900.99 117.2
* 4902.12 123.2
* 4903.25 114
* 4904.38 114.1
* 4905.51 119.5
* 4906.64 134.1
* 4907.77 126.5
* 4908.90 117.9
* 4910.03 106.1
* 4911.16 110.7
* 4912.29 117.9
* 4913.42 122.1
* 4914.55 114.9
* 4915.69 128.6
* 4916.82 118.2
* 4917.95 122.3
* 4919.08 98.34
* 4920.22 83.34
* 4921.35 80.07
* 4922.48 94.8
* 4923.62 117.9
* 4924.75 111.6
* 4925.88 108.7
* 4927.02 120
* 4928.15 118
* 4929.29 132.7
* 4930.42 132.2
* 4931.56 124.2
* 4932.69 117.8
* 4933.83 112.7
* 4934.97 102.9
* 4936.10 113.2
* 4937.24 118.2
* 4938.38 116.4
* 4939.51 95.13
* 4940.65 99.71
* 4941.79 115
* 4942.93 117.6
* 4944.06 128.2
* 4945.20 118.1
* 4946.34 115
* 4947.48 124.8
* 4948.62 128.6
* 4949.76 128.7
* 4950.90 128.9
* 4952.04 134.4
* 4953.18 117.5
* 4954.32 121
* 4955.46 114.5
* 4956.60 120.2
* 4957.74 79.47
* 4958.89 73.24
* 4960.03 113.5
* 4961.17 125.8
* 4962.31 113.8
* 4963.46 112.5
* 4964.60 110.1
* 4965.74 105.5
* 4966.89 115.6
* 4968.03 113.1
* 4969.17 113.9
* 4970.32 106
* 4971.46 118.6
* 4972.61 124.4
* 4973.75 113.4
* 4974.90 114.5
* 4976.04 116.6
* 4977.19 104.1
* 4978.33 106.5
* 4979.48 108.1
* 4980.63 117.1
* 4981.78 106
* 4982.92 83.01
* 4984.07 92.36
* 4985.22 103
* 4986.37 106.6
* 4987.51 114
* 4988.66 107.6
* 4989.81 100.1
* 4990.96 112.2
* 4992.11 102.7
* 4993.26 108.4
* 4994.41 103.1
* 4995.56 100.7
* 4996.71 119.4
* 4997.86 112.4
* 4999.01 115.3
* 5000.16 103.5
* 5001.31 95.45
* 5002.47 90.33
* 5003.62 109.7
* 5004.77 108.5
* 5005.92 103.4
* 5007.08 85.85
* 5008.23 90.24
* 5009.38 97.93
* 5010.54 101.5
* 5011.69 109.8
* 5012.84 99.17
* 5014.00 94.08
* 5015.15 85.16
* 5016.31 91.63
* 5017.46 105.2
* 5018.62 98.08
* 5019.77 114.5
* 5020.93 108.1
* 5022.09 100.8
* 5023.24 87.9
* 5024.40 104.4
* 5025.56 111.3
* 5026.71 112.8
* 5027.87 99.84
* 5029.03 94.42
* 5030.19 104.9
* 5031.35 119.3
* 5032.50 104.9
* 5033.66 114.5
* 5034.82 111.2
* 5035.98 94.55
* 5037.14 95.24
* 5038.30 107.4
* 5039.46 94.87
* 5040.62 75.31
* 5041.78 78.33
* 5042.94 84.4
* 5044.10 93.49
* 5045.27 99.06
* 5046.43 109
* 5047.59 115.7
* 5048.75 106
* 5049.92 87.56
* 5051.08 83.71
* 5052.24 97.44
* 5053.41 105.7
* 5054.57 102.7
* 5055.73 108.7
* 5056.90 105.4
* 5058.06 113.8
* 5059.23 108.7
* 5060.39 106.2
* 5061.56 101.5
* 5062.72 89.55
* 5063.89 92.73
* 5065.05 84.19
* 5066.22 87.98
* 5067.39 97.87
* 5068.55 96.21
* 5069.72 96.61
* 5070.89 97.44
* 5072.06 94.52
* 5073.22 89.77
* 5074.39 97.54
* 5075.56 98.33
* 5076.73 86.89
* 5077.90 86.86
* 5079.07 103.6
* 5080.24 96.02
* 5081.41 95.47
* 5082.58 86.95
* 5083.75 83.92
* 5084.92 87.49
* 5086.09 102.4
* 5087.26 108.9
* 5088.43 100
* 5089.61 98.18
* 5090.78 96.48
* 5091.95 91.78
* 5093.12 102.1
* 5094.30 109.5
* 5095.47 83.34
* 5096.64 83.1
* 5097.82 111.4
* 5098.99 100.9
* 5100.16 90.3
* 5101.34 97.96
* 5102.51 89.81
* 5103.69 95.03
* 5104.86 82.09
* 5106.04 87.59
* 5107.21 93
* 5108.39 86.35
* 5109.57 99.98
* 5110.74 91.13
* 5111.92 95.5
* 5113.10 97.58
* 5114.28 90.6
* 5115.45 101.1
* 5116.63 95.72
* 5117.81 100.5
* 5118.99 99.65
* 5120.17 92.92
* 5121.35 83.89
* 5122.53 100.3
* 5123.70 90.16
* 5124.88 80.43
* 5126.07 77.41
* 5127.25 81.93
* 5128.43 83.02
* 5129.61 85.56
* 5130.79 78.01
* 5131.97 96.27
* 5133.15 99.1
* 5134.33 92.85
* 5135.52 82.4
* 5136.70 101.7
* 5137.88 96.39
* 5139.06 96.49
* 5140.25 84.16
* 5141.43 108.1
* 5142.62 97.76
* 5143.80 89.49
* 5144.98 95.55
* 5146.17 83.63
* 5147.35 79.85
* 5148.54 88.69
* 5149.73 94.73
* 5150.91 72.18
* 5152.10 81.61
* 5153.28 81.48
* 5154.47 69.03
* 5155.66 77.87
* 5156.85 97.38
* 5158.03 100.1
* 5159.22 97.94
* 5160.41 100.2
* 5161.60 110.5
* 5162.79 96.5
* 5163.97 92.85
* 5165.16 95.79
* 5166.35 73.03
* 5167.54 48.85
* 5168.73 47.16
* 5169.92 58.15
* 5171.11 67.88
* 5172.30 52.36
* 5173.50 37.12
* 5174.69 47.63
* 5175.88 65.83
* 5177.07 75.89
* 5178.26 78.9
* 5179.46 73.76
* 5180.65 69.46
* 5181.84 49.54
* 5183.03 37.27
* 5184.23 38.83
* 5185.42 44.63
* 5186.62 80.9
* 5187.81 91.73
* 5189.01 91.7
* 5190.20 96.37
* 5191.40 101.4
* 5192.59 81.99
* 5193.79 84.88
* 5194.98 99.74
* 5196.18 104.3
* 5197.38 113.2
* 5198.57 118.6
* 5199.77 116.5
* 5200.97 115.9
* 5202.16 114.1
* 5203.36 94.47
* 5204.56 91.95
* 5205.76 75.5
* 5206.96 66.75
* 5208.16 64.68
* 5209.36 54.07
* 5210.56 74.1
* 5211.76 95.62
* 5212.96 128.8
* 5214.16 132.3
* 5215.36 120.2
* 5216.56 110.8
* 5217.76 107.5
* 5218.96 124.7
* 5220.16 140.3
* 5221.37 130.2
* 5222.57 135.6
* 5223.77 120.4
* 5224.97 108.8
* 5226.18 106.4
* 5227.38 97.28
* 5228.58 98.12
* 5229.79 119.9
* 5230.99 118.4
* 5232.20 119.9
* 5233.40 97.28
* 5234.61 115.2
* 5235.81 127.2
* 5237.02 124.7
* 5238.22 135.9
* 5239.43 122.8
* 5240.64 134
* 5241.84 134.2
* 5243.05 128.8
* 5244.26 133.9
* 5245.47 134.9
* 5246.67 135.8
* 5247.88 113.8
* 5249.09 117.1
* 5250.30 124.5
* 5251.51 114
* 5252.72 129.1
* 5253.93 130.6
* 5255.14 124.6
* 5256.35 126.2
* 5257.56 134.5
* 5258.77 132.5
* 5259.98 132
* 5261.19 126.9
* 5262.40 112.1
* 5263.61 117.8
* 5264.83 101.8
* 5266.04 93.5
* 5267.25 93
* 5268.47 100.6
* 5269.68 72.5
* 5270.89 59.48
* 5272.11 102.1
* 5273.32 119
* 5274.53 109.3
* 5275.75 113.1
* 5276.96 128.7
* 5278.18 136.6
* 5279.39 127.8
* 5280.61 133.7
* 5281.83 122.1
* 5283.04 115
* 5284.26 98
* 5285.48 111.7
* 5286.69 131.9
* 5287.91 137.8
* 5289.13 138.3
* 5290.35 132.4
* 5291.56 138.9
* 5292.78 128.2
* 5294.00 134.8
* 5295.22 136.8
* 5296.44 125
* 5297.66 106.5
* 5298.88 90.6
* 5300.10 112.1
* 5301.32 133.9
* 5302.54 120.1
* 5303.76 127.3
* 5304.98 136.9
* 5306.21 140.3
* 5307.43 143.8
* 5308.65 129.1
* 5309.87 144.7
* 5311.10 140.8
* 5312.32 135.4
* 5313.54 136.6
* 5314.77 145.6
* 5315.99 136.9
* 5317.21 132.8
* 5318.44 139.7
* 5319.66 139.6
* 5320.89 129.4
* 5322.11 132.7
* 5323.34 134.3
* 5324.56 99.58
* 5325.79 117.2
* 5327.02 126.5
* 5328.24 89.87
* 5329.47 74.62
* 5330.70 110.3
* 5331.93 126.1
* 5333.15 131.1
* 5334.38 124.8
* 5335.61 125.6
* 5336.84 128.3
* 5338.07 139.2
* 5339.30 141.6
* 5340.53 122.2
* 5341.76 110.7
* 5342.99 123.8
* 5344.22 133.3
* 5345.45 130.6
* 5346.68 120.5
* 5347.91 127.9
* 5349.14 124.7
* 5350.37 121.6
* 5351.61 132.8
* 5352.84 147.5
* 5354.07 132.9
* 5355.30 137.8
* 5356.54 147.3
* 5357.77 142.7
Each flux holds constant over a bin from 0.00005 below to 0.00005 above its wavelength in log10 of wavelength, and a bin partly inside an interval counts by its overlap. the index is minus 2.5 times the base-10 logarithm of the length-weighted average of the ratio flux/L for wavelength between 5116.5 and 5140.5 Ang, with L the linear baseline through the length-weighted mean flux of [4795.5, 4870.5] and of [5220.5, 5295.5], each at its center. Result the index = 0.30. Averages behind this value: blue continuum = 116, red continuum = 120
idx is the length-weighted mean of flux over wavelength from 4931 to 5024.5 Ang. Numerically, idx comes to 108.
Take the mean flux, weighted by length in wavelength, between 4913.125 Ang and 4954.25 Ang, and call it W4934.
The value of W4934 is 116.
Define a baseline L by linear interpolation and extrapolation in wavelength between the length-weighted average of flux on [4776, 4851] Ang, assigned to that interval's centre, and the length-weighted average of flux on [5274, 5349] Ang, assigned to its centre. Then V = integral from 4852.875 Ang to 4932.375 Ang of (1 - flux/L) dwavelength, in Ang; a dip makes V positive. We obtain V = 1.0 Ang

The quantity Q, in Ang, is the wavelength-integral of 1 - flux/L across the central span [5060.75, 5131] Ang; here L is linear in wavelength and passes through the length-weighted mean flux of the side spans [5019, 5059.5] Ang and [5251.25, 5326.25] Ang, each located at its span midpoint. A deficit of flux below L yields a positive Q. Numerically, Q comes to 8.7 Ang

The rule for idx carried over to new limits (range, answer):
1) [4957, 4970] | 107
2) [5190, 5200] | 102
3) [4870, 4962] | 114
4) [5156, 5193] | 74.2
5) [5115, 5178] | 84.5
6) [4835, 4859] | 120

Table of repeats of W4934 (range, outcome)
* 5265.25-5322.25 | 123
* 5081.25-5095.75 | 96.2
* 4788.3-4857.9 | 116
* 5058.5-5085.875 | 94.4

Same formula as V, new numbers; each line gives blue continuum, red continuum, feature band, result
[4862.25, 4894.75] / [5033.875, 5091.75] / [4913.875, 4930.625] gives -0.8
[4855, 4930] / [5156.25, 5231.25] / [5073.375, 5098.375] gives 0.7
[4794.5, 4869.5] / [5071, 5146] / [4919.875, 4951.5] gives -2.1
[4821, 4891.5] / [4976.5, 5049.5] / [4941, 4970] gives -2.5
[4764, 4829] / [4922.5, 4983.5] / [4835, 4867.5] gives -1.6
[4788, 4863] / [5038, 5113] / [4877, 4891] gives -0.1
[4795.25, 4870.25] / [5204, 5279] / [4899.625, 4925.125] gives 0.5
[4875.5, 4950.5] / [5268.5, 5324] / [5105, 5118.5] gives 2.9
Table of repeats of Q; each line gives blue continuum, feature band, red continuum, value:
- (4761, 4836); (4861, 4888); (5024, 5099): -0.77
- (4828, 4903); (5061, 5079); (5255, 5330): 3.73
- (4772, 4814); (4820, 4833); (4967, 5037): -0.26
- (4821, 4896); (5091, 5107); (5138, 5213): -0.77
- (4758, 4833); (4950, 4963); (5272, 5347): 0.22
